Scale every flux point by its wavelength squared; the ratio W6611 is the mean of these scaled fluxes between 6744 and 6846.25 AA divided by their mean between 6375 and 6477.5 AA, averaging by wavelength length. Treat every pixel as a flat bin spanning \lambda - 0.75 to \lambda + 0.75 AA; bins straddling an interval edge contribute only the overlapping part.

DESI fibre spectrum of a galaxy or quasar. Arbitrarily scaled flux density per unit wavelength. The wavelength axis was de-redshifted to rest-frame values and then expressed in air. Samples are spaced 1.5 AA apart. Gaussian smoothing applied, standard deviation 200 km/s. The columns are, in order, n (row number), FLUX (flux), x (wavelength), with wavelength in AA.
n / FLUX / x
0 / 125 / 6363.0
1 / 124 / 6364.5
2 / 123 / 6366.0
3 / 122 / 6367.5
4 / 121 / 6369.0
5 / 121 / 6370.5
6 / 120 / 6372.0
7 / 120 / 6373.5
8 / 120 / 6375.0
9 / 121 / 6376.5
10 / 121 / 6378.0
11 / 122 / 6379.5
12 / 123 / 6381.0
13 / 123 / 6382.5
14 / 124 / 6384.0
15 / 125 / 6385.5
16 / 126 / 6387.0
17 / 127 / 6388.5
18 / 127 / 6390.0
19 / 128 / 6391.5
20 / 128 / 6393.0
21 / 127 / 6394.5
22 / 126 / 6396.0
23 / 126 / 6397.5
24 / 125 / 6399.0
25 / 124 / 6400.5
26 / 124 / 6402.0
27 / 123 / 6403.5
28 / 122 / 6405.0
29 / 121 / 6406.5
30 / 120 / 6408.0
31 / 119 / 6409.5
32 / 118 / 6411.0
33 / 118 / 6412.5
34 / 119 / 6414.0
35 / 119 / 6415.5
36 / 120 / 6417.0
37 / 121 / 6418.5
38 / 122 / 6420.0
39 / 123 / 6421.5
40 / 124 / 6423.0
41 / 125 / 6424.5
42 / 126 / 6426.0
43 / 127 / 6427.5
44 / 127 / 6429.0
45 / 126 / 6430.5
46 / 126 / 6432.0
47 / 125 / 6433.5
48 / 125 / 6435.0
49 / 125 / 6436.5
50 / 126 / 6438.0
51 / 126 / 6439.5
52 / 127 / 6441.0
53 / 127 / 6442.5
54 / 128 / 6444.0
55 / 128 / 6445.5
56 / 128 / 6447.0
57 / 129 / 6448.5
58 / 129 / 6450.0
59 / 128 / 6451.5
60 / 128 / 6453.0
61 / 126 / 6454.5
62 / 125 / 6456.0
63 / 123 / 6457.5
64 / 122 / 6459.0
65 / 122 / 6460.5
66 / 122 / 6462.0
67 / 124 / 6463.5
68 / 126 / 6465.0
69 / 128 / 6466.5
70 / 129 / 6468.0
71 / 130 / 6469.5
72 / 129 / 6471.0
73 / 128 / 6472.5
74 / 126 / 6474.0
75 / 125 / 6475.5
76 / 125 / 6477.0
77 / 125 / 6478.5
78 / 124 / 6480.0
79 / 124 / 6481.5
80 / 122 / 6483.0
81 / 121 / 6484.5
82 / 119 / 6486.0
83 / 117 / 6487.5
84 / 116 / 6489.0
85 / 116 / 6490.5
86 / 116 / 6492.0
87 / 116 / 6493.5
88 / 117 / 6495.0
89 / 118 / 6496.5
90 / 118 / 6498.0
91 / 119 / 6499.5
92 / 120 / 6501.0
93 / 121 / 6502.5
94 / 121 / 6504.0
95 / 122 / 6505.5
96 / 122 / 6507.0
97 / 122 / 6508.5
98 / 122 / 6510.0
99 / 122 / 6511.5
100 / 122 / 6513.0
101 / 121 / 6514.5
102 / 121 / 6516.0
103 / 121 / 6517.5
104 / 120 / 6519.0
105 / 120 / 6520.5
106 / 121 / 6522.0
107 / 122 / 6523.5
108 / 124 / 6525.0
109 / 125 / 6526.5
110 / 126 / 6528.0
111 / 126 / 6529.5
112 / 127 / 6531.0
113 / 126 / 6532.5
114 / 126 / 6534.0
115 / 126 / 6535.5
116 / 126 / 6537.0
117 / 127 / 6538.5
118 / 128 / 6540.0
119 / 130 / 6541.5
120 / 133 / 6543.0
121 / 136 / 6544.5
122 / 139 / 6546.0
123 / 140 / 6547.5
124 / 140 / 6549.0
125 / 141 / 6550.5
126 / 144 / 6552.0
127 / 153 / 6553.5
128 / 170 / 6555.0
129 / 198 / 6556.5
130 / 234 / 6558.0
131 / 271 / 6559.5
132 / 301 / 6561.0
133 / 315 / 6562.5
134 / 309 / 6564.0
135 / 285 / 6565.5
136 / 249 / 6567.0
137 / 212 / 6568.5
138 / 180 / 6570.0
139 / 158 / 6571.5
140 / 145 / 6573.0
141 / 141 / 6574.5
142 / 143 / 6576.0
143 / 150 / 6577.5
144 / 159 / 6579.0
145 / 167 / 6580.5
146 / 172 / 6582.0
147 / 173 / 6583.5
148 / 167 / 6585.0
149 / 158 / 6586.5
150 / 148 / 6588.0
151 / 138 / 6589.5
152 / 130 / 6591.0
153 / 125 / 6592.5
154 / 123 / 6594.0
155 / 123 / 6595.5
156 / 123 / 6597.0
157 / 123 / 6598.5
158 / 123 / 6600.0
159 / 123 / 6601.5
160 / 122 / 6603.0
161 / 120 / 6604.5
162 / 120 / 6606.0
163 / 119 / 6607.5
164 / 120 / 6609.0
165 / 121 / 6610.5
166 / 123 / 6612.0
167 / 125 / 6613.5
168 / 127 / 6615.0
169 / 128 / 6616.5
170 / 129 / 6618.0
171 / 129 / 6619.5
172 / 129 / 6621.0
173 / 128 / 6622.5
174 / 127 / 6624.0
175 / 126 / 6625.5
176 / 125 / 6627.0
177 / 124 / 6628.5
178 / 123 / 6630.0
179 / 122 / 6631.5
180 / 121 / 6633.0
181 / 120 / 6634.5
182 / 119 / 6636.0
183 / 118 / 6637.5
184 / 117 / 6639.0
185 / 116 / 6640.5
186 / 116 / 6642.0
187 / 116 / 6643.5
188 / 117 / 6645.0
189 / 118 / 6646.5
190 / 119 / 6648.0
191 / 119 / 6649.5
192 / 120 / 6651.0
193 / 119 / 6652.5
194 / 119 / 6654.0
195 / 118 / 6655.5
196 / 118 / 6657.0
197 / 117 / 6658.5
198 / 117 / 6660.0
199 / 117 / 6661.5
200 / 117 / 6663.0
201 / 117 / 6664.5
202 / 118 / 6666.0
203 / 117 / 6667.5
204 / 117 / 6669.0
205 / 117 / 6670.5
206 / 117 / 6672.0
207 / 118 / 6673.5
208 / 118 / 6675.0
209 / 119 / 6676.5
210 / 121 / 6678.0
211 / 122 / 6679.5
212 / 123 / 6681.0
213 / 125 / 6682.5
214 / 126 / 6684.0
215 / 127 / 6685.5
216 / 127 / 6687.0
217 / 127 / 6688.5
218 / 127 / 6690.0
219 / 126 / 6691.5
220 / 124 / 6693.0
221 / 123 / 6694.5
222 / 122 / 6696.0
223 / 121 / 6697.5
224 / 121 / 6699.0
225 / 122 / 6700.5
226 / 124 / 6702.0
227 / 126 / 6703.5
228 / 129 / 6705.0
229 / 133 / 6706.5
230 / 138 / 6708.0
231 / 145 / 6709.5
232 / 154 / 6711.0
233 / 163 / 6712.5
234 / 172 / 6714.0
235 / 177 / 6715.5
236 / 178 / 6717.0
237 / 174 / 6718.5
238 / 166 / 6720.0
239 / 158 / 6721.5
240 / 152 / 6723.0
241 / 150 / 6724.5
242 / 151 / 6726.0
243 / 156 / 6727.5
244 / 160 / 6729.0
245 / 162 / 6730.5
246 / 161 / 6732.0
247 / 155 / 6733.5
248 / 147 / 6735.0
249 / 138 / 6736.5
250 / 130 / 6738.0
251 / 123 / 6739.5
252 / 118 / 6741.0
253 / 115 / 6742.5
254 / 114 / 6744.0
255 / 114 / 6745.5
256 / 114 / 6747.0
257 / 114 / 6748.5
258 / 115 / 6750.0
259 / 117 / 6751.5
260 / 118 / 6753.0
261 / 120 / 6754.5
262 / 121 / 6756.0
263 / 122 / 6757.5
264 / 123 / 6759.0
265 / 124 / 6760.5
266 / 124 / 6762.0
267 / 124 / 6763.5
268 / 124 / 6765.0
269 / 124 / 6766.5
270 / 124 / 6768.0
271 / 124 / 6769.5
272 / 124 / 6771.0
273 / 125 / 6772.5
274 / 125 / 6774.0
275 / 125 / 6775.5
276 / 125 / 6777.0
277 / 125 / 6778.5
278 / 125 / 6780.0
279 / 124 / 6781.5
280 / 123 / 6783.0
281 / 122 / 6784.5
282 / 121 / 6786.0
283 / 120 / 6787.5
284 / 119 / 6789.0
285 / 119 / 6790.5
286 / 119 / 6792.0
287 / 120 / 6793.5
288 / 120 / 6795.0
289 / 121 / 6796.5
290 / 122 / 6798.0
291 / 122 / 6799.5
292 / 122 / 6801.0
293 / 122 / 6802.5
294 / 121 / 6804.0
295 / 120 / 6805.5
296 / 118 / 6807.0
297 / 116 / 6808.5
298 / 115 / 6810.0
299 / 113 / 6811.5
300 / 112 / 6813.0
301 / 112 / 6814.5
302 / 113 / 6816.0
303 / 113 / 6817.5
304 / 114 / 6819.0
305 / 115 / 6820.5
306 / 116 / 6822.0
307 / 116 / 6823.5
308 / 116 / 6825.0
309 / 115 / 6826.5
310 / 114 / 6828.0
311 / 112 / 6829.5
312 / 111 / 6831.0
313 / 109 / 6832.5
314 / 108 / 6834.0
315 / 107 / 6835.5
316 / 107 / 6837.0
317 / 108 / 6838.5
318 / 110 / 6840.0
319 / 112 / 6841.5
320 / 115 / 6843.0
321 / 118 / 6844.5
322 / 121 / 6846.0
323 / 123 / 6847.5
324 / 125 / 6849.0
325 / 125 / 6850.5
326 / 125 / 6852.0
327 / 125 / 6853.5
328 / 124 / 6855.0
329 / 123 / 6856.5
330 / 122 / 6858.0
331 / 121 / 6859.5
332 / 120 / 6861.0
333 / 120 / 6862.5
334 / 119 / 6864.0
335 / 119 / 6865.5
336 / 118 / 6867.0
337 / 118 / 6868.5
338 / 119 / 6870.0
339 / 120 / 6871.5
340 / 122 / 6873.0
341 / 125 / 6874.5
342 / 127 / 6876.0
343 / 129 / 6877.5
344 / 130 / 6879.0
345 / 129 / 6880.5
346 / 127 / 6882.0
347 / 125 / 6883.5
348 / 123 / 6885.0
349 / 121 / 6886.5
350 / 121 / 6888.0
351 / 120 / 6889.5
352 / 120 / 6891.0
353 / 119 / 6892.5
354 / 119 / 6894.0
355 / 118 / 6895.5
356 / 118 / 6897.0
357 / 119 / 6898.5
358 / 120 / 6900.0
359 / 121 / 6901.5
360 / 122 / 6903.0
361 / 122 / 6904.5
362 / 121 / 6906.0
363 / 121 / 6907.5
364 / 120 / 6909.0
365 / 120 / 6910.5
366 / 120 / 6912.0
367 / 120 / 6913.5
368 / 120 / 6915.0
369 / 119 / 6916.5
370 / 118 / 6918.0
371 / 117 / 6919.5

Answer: 1.06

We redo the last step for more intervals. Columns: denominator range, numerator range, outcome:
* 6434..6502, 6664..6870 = 1.11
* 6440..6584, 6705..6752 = 1.08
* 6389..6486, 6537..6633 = 1.29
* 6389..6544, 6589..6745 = 1.11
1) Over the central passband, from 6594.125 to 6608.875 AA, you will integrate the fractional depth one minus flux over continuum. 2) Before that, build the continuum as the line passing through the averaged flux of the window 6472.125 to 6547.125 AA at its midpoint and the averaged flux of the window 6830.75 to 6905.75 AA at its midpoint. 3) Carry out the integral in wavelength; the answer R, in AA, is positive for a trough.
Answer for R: 0.07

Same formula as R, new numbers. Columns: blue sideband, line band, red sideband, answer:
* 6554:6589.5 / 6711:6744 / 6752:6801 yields -2.6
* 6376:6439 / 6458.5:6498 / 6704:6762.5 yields 1.4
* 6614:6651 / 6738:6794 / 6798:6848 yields -2.0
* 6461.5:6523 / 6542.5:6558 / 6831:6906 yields -4.1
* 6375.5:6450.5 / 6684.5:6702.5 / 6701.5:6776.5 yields 1.4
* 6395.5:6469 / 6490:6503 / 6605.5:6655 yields 0.6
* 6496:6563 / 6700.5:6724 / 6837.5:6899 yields -3.7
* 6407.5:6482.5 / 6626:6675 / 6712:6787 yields 4.8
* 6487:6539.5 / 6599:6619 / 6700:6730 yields 1.9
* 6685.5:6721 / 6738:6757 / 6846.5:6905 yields 2.5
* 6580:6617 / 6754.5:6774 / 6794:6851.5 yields -0.5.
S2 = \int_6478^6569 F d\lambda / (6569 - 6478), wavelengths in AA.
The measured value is 146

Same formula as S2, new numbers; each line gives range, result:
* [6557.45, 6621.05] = 162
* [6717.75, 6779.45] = 132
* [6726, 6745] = 140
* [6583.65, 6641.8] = 127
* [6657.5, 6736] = 135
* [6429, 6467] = 126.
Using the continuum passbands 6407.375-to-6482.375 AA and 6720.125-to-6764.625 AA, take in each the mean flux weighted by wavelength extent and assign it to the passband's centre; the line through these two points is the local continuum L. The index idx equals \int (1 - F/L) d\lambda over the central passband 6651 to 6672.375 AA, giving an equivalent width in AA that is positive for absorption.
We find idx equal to 2.1 AA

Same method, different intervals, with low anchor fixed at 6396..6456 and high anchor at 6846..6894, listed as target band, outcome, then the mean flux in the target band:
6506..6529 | 0.4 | 122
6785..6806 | 0.4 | 121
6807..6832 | 1.8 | 114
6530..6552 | -1.5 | 132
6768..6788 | -0.1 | 124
